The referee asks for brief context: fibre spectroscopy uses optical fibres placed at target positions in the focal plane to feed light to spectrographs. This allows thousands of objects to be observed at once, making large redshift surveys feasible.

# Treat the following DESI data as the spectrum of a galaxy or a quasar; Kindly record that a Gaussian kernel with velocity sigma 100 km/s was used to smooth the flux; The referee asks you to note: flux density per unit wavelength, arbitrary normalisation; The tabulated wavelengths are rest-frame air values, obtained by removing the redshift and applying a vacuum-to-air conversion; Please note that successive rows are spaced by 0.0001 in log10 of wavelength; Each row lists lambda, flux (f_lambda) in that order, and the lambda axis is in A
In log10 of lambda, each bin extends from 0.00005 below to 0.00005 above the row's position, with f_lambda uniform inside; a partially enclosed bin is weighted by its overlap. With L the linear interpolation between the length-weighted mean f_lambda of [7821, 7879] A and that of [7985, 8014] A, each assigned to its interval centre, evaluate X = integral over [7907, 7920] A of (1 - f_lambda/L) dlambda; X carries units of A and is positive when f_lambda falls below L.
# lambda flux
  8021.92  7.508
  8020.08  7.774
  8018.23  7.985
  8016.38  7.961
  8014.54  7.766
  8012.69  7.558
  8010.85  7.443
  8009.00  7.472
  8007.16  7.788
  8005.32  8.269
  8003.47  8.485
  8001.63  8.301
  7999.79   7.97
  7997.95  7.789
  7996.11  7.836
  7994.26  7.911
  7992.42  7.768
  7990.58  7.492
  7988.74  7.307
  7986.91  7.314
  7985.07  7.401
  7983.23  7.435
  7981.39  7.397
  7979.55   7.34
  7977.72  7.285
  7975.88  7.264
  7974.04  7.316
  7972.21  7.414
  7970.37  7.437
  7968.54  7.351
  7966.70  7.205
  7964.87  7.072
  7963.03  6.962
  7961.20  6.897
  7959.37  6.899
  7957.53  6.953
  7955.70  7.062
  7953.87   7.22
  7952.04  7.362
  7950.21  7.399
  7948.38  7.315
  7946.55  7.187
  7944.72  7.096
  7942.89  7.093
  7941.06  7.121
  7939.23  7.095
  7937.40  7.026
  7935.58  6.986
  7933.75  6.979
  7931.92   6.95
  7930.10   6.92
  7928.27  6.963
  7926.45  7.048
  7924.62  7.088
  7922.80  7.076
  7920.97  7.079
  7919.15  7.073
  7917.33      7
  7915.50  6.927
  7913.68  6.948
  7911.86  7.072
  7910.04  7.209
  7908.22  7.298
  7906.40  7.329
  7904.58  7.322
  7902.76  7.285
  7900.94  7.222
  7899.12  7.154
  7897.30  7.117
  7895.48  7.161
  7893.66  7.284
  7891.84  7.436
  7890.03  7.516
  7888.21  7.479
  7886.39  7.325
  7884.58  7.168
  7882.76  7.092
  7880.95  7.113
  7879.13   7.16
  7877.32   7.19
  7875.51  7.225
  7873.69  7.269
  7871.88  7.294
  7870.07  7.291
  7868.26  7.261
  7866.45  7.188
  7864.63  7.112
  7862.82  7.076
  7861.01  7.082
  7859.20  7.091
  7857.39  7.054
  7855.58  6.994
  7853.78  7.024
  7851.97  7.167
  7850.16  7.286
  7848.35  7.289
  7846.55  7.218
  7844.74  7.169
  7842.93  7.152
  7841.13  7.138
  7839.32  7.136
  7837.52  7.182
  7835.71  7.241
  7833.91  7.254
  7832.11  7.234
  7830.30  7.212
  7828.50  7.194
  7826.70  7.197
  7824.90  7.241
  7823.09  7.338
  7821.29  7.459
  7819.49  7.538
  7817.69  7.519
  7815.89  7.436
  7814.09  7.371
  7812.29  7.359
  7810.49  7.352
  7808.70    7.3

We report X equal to 0.6 A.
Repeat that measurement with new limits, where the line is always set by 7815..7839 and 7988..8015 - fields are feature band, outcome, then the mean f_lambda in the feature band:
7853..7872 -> 0.7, 7.13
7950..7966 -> 1.3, 7.08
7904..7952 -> 3.1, 7.1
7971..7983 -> 0.6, 7.34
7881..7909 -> 0.9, 7.27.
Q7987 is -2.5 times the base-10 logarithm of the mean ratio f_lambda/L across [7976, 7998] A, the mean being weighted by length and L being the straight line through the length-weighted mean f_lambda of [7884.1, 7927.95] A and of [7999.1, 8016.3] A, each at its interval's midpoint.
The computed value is 0.04 mag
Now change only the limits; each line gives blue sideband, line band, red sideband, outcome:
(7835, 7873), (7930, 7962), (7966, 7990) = 0.03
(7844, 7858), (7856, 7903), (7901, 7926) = -0.01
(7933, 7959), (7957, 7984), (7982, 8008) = 0.04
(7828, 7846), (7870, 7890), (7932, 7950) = -0.01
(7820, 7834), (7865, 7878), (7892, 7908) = 0.00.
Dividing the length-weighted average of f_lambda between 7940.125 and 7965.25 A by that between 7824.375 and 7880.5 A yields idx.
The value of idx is 0.99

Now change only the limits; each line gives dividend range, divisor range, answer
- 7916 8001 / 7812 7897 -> 1.00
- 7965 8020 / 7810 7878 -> 1.05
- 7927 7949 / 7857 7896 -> 0.98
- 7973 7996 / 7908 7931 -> 1.06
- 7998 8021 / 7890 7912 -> 1.09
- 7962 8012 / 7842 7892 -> 1.05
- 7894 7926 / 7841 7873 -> 1.00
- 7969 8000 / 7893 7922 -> 1.05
